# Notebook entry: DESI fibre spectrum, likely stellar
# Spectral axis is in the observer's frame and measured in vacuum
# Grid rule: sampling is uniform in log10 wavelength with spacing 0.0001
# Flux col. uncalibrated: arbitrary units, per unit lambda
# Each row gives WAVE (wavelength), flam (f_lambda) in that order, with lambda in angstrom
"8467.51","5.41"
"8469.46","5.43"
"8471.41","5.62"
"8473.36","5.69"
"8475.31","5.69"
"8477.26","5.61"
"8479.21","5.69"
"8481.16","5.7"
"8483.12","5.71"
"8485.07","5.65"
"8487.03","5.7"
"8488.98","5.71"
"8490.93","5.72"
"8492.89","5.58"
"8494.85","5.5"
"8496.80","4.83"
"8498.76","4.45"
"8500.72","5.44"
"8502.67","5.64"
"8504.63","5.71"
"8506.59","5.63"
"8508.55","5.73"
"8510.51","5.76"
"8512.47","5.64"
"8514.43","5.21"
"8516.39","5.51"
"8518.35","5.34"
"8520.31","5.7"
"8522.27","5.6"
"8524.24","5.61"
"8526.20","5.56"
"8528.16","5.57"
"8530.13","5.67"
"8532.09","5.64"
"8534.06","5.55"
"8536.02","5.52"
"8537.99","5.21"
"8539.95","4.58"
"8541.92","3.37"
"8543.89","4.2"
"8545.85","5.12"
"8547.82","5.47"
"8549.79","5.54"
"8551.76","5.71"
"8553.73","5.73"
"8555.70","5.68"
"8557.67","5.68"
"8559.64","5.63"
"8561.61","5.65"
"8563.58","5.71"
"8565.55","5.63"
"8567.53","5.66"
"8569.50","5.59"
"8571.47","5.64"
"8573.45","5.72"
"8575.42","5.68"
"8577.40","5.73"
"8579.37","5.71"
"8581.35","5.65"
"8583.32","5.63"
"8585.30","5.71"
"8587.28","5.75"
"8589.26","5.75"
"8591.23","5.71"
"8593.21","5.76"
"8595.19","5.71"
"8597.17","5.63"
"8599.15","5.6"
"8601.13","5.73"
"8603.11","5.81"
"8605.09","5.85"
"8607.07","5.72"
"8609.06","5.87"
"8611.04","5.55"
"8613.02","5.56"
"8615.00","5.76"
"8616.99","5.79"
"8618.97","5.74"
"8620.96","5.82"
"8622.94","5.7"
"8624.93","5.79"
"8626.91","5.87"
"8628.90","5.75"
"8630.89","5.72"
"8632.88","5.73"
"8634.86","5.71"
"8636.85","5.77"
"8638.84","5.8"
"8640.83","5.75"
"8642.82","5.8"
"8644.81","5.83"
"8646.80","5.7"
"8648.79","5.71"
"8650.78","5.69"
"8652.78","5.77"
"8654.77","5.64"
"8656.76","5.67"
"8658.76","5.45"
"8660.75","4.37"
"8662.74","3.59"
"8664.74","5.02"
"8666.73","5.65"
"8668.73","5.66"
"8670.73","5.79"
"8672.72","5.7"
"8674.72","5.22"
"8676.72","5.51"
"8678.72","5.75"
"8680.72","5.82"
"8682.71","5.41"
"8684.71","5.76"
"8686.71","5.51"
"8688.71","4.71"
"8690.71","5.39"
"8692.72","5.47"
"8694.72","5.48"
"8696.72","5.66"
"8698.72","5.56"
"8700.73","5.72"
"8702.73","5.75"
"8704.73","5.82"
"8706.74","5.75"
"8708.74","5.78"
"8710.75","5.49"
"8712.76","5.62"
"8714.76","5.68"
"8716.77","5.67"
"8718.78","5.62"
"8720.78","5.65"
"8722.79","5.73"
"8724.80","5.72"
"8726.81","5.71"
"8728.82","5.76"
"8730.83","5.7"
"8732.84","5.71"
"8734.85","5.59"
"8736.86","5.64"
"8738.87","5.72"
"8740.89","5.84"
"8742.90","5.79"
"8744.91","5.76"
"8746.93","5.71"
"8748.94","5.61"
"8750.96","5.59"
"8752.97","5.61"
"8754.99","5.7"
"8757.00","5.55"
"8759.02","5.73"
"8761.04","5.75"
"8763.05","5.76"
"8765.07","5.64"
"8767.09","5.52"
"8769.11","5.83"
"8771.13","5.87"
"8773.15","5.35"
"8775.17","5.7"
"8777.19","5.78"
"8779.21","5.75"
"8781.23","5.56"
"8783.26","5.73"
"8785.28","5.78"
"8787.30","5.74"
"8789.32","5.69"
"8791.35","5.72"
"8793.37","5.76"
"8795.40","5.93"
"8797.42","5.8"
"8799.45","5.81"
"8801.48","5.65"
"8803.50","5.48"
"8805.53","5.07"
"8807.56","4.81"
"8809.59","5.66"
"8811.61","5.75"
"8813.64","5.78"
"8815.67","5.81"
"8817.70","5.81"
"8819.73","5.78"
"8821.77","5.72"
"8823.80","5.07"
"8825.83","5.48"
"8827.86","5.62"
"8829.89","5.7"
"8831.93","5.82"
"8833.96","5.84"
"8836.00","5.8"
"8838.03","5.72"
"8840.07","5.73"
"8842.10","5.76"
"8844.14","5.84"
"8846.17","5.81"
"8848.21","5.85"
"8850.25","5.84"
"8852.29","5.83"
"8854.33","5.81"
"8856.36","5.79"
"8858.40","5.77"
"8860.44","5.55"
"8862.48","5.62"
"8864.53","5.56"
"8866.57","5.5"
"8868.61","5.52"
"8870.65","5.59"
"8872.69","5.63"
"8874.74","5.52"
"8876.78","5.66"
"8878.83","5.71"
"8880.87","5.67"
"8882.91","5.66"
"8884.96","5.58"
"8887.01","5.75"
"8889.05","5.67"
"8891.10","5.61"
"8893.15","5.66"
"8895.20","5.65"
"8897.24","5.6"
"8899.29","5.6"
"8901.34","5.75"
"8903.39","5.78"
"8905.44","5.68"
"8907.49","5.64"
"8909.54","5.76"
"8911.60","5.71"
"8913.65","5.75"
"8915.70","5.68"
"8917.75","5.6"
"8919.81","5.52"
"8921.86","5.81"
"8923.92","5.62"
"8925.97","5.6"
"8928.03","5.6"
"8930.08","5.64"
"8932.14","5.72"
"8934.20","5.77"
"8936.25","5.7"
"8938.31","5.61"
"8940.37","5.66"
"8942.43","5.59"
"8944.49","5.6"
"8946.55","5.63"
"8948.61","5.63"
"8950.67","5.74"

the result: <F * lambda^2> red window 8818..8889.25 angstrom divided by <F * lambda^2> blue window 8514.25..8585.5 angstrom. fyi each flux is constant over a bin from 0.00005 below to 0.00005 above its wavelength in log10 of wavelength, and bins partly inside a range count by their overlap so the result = 1.11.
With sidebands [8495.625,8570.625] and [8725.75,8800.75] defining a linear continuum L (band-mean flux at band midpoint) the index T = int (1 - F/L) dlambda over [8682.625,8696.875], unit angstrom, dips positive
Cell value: 0.5 angstrom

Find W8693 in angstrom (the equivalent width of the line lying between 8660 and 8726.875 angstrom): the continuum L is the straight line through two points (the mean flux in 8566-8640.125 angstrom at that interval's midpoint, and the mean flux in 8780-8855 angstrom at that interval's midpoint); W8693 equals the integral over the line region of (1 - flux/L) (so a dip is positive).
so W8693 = 2.5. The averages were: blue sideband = 5.72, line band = 5.49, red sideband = 5.68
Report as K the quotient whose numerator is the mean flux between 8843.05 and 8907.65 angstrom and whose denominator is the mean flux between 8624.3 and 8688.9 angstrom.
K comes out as 1.0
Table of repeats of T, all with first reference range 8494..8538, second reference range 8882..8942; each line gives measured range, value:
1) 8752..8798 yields -0.8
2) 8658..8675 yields 1.2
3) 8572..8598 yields -0.9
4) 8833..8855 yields -0.7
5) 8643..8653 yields -0.4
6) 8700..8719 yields -0.4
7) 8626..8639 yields -0.5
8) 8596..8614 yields -0.6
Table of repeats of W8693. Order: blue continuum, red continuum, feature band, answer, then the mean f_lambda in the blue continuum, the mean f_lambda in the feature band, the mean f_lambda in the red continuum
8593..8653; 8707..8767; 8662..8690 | 1.6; 5.74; 5.38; 5.68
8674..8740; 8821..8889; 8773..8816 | 0.0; 5.61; 5.65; 5.68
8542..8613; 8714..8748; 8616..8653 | -0.8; 5.6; 5.76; 5.71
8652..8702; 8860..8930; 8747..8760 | -0.3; 5.41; 5.64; 5.64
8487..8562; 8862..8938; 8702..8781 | -2.0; 5.41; 5.69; 5.65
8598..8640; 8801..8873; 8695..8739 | 0.2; 5.74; 5.68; 5.65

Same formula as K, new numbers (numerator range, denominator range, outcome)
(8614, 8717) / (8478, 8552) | 1.03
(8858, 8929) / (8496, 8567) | 1.05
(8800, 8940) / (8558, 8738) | 1.01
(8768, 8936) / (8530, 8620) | 1.02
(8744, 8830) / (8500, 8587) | 1.03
